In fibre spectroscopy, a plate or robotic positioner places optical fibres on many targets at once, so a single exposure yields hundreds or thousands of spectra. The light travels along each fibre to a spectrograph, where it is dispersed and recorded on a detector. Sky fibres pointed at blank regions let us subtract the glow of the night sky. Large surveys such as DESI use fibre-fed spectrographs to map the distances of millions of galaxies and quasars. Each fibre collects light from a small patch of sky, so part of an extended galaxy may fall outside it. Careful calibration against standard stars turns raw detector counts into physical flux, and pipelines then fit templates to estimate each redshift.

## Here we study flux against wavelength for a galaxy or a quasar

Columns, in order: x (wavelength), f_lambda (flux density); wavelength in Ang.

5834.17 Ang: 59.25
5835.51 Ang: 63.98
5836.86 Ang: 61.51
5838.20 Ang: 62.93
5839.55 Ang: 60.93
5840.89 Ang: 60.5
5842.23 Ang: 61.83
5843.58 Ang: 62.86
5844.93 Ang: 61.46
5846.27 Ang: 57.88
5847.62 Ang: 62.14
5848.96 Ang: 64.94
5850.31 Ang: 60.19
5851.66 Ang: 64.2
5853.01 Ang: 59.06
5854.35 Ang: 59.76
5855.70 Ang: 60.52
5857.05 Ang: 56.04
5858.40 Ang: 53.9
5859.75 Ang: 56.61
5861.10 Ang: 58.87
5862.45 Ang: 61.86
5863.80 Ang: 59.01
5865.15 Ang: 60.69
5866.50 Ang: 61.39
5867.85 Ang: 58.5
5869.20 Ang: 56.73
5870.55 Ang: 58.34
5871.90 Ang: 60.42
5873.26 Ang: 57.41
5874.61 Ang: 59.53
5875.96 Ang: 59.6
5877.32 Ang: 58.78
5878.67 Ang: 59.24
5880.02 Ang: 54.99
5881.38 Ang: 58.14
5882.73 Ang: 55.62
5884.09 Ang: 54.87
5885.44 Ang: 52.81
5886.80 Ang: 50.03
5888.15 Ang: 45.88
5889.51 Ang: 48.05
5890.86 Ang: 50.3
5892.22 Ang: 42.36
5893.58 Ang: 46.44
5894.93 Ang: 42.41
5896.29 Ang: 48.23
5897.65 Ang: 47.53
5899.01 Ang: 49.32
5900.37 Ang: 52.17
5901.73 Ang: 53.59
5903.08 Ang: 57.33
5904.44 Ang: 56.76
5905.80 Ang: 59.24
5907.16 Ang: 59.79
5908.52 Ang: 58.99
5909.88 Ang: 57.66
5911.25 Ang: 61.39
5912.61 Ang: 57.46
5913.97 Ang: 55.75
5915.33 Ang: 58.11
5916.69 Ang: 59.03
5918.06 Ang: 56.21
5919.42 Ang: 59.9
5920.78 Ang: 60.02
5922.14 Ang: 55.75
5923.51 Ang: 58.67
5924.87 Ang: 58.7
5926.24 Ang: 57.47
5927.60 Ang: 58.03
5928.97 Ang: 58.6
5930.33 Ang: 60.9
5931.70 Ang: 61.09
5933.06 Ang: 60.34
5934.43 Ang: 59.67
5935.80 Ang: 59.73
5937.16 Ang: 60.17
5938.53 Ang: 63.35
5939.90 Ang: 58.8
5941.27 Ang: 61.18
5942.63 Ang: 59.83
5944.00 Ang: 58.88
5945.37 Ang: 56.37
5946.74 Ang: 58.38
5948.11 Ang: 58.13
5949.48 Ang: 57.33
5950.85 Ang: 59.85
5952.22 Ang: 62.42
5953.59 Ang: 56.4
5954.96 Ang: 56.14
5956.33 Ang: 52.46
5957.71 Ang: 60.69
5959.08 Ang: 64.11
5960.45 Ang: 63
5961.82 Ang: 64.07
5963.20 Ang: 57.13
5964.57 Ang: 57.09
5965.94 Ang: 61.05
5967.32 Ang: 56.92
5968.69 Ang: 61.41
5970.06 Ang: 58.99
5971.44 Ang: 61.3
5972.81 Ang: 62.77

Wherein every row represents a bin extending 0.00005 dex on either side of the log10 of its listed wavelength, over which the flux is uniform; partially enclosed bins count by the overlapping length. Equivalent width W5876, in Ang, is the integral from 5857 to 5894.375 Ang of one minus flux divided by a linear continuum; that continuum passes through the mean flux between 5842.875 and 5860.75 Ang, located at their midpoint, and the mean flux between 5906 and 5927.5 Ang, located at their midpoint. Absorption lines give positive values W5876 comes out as 2.41 Ang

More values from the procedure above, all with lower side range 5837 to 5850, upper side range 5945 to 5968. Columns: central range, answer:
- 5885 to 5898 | 2.8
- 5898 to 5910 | 0.9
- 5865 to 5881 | 0.6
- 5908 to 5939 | 0.4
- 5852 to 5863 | 0.5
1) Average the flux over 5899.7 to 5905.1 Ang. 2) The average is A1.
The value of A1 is 55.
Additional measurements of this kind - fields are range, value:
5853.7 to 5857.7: 58.7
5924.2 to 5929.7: 58.2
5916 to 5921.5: 58.8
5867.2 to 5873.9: 58.3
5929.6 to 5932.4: 61.1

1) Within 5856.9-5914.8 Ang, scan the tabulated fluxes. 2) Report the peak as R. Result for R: 61.86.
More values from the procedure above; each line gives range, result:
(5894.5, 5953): 63.35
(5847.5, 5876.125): 64.94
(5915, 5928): 60.02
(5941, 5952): 61.18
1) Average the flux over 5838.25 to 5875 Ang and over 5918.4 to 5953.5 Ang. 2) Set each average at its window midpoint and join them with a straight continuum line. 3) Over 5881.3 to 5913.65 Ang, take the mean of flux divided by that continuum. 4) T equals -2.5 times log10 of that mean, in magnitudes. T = 0.13 mag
